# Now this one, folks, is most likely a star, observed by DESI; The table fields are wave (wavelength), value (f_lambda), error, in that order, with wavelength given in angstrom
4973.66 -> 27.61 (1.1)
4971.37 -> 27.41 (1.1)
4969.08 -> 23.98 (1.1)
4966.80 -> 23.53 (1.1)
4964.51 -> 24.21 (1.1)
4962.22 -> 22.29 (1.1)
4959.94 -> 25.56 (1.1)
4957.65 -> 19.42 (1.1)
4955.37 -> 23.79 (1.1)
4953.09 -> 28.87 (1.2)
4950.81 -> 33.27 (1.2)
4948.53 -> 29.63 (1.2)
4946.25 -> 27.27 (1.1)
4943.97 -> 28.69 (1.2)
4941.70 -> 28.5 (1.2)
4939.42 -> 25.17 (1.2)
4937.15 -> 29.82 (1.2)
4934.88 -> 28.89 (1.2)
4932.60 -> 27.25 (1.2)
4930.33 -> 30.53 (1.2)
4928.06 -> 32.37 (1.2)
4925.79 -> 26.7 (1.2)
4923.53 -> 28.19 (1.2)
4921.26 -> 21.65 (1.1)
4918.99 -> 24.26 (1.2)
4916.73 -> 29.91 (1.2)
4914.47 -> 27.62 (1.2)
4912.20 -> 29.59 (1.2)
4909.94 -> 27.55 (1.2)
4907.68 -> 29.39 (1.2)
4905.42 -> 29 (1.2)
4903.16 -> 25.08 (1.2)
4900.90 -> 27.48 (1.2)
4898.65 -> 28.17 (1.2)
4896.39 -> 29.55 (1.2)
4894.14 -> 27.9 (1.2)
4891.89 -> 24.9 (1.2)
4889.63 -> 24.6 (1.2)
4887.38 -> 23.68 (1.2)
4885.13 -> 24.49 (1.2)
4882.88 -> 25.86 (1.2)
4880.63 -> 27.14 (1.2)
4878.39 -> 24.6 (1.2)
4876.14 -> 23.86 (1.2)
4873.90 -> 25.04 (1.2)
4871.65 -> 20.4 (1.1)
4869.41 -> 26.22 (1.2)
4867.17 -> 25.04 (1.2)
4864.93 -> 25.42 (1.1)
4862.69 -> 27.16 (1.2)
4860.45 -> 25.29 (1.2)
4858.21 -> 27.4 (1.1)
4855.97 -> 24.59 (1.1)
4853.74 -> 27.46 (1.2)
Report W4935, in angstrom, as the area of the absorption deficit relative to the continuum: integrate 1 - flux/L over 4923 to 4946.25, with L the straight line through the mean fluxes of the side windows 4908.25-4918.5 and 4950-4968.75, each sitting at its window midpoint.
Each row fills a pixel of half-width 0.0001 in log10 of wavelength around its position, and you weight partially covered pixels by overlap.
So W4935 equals -1.5 angstrom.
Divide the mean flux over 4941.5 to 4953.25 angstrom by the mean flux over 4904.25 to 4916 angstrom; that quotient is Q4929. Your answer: 1.0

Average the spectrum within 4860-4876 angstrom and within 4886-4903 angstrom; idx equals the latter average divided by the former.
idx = 1.1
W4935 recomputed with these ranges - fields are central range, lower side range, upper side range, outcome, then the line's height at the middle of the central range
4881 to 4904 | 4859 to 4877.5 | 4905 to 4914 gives 0.8 angstrom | 27.1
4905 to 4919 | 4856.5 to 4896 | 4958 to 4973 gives -2.0 angstrom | 24.9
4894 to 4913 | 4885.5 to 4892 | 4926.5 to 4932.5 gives -1.2 angstrom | 26.5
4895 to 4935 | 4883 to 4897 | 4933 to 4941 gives -1.6 angstrom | 26.9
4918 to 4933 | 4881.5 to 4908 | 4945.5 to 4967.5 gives -0.6 angstrom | 26.2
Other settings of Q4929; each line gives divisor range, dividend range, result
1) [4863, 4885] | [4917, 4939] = 1.11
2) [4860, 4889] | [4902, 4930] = 1.11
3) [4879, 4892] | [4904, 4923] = 1.09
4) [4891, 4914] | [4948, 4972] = 0.91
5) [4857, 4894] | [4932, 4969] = 1.06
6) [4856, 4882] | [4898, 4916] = 1.11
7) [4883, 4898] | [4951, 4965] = 0.95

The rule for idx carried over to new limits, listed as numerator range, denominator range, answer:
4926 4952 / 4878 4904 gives 1.11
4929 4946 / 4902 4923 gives 1.05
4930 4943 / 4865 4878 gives 1.16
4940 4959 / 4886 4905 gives 1.03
